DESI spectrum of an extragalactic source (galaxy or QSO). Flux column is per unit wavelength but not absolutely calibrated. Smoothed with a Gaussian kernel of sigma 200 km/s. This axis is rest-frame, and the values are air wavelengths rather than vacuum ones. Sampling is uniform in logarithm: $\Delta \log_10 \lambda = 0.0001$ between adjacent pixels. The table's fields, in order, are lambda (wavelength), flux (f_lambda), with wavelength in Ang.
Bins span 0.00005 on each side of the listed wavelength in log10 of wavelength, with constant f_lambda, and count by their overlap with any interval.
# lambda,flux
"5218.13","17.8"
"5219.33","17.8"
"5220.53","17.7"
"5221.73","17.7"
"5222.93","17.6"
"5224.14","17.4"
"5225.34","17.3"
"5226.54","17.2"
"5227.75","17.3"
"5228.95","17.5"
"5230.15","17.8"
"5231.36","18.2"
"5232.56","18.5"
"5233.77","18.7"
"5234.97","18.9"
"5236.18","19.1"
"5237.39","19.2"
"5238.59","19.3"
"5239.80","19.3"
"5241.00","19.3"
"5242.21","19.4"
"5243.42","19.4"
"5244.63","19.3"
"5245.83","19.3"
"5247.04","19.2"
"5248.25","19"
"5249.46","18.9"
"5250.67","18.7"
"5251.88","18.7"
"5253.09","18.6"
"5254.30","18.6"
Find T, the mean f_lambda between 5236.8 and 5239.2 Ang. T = 19.3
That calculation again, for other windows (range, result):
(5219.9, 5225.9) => 17.6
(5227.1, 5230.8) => 17.5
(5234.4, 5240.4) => 19.2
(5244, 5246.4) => 19.3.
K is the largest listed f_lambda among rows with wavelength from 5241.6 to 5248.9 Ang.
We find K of 19.4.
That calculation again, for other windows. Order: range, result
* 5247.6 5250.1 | 19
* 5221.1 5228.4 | 17.7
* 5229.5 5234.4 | 18.7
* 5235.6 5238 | 19.2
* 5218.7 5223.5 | 17.8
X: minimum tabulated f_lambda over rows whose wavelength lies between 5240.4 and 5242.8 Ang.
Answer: 19.3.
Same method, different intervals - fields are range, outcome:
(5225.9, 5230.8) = 17.2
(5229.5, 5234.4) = 17.8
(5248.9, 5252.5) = 18.7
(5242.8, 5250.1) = 18.9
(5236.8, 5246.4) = 19.2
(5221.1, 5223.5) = 17.6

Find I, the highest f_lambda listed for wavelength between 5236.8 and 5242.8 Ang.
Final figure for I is 19.4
